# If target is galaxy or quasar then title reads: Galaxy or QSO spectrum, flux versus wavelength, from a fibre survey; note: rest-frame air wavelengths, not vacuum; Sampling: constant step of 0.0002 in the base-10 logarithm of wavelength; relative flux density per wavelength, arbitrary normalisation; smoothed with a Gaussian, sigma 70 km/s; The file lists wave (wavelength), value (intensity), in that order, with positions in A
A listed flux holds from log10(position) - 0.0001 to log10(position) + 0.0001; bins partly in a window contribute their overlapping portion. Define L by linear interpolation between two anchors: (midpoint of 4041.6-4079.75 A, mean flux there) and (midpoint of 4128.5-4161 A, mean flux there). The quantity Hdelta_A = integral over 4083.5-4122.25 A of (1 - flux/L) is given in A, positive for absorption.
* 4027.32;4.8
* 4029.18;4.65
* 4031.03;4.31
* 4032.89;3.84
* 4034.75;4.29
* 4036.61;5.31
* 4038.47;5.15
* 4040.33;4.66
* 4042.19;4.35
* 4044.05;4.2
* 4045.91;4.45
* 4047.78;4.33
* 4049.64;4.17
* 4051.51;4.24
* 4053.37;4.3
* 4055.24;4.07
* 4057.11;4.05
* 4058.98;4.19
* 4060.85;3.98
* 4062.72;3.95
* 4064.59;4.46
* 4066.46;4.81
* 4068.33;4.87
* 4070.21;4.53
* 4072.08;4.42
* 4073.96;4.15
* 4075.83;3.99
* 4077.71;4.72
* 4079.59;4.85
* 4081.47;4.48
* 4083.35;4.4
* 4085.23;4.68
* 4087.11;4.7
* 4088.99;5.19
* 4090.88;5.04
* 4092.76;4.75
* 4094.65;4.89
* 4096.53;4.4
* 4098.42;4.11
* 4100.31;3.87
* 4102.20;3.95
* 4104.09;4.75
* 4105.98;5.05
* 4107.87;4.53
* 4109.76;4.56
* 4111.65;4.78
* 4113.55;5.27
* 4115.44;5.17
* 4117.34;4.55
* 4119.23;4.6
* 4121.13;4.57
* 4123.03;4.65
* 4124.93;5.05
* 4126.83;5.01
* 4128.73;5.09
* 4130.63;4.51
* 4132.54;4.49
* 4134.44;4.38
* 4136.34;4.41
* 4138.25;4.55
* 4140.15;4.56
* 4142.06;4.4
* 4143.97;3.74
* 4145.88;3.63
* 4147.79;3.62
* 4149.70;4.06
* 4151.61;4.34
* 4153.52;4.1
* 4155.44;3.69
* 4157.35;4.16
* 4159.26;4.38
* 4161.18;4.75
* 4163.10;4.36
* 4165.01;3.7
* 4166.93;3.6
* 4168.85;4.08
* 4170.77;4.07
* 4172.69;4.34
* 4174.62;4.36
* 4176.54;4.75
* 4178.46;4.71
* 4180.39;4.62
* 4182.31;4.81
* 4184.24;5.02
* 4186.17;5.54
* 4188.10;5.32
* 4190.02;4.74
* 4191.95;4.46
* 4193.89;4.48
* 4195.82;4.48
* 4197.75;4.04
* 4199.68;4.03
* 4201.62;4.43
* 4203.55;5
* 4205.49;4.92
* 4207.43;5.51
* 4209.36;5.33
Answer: -3.48 A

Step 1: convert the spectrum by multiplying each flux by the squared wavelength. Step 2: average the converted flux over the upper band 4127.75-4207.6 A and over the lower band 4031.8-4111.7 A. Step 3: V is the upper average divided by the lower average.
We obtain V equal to 1.04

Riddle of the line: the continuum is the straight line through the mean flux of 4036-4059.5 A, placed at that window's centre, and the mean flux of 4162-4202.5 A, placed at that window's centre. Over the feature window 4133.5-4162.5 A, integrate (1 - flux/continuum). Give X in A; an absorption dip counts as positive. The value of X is 1.8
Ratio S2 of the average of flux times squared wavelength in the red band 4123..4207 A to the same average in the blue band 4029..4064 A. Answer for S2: 1.09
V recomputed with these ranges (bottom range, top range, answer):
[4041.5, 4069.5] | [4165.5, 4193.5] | 1.13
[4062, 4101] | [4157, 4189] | 1.04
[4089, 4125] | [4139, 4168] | 0.89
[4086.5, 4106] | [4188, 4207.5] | 1.06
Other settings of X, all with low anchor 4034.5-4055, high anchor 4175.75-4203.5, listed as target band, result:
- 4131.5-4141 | 0.3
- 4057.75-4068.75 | 0.4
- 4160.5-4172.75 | 1.5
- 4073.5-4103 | 0.2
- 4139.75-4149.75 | 1.4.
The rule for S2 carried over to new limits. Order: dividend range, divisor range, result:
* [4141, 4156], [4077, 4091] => 0.86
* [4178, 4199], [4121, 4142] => 1.05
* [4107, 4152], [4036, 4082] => 1.06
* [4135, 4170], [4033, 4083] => 0.98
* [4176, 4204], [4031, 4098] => 1.11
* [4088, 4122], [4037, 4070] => 1.09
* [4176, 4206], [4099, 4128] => 1.04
